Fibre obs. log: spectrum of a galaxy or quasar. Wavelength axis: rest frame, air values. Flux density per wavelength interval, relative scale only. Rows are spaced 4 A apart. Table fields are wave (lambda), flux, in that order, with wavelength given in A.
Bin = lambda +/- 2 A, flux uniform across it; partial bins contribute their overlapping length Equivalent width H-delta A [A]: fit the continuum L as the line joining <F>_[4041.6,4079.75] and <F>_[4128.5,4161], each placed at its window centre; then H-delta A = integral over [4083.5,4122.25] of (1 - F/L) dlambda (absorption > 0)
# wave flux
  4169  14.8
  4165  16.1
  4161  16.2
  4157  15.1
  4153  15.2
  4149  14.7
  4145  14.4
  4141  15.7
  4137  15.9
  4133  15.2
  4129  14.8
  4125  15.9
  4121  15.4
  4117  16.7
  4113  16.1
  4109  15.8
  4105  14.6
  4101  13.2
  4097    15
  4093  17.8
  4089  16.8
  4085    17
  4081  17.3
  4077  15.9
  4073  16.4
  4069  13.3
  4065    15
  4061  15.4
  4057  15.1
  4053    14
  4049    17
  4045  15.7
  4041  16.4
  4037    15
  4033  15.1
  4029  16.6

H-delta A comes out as -1.36 A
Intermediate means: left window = 15.4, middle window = 15.8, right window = 15.2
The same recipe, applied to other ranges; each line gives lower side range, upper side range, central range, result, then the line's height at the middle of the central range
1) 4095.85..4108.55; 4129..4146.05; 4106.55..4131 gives -1.6 A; 14.8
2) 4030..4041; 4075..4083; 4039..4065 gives 0.5 A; 15.9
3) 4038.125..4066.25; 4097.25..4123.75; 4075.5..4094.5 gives -1.9 A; 15.4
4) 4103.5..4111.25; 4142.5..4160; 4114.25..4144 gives -1.0 A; 15.1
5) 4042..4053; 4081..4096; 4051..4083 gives 2.3 A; 16.5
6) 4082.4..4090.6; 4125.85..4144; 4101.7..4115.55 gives 0.8 A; 16.2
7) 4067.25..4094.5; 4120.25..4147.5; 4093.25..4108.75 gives 1.1 A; 16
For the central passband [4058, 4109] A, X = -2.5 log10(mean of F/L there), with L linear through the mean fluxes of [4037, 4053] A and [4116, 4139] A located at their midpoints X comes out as 0.01 mag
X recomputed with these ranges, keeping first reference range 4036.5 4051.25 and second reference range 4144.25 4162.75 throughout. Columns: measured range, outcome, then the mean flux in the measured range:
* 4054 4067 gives 0.061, 15.1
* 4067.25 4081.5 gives 0.016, 15.6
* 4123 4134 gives 0.004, 15.3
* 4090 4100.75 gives -0.018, 15.9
